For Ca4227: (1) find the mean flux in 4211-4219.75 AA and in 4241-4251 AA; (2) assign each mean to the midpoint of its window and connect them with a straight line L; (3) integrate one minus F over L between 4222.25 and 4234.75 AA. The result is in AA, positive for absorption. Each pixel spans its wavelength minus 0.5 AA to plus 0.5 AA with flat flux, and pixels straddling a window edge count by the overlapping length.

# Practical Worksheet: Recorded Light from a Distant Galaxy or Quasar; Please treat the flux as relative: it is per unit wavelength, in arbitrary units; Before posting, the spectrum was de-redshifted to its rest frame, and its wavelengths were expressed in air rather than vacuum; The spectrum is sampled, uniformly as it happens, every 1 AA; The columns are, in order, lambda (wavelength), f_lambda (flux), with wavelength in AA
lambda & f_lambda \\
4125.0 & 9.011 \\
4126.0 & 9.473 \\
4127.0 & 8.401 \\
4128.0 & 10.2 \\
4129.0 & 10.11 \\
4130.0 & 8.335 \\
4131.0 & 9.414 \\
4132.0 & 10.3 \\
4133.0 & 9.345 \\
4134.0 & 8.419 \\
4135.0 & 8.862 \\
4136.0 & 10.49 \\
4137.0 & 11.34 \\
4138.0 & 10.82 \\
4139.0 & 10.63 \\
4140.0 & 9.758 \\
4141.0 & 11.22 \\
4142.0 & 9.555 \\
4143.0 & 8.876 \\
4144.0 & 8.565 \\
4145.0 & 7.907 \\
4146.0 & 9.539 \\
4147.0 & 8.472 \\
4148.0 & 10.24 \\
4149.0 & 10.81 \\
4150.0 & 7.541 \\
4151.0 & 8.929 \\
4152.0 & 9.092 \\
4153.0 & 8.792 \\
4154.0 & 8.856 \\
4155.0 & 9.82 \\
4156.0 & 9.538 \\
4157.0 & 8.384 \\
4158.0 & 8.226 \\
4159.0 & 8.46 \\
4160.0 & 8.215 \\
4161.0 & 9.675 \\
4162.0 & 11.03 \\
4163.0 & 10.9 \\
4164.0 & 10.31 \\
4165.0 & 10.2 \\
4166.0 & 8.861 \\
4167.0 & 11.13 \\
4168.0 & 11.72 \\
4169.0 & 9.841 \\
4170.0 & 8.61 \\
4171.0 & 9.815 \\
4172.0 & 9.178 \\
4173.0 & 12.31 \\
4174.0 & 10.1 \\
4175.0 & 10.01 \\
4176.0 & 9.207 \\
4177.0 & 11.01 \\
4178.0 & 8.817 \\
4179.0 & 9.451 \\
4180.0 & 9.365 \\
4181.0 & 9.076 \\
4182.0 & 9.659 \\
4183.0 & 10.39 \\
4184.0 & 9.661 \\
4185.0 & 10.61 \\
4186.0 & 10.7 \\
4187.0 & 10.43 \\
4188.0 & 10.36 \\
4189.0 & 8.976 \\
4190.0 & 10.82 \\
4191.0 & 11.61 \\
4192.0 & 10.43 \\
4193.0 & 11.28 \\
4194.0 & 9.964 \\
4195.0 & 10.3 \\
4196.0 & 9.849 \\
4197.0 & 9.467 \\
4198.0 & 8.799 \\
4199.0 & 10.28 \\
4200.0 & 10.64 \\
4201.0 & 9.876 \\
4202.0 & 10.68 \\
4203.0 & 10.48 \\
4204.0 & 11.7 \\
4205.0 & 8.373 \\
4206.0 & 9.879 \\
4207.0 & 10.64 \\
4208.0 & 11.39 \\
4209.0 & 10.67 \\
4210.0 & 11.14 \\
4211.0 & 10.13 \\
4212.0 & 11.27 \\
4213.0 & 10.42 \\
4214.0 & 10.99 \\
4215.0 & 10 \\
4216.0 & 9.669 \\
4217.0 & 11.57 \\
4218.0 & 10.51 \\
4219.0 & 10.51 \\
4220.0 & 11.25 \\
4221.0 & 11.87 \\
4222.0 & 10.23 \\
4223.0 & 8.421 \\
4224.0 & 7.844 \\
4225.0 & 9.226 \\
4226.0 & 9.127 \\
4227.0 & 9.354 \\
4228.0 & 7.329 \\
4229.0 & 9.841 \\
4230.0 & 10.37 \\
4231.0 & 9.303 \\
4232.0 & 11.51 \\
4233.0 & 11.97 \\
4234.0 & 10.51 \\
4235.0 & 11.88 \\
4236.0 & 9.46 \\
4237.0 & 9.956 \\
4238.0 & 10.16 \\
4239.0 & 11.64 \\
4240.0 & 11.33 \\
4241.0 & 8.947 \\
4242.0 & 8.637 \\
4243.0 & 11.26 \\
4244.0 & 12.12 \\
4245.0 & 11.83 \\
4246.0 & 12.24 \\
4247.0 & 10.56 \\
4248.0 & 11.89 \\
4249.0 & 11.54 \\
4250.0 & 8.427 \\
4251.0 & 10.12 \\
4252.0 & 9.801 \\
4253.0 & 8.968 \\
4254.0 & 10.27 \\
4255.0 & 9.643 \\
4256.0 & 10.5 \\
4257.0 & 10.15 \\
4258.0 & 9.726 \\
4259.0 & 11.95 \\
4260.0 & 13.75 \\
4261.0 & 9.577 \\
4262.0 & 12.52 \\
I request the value 1.2 AA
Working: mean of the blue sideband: 10.6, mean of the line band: 9.63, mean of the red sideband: 10.8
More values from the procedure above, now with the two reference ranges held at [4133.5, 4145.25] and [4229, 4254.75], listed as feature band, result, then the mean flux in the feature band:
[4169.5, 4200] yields 0.2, 10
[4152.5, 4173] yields 0.6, 9.64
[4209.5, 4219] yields -0.3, 10.6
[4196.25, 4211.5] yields 0.0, 10.3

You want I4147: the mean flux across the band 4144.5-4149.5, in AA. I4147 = 9.39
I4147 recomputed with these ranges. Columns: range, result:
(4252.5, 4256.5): 9.85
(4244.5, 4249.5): 11.6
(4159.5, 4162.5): 9.64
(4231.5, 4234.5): 11.3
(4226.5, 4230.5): 9.22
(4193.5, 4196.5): 10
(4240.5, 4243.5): 9.61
